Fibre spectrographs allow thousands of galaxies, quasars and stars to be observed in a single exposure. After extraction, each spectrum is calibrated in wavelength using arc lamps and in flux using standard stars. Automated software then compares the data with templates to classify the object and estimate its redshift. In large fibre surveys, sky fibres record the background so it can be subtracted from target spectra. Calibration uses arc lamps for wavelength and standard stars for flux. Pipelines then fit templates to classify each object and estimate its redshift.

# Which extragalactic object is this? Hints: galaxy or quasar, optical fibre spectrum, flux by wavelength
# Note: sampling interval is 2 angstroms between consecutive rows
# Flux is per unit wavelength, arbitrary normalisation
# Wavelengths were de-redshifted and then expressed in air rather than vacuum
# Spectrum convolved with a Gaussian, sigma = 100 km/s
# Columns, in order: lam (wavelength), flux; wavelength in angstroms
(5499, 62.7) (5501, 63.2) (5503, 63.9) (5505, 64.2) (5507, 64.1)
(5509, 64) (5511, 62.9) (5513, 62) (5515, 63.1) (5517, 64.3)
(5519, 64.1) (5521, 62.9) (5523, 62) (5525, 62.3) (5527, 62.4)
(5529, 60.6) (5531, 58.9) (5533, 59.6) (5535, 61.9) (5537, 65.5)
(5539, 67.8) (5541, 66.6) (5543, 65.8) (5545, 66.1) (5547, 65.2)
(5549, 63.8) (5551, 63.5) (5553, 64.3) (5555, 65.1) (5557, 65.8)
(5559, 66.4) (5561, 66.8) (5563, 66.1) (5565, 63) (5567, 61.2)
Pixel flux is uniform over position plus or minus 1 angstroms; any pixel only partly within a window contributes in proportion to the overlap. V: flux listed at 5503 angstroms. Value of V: 63.9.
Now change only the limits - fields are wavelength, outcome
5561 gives 66.8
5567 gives 61.2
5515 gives 63.1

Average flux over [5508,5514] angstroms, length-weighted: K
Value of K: 63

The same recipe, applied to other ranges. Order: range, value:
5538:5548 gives 66.3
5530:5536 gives 60.1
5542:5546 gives 65.9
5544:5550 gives 65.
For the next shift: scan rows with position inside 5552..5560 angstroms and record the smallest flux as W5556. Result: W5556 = 64.3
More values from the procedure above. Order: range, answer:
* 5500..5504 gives 63.2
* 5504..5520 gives 62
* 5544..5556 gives 63.5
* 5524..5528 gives 62.3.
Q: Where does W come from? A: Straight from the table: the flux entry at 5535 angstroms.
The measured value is 61.9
